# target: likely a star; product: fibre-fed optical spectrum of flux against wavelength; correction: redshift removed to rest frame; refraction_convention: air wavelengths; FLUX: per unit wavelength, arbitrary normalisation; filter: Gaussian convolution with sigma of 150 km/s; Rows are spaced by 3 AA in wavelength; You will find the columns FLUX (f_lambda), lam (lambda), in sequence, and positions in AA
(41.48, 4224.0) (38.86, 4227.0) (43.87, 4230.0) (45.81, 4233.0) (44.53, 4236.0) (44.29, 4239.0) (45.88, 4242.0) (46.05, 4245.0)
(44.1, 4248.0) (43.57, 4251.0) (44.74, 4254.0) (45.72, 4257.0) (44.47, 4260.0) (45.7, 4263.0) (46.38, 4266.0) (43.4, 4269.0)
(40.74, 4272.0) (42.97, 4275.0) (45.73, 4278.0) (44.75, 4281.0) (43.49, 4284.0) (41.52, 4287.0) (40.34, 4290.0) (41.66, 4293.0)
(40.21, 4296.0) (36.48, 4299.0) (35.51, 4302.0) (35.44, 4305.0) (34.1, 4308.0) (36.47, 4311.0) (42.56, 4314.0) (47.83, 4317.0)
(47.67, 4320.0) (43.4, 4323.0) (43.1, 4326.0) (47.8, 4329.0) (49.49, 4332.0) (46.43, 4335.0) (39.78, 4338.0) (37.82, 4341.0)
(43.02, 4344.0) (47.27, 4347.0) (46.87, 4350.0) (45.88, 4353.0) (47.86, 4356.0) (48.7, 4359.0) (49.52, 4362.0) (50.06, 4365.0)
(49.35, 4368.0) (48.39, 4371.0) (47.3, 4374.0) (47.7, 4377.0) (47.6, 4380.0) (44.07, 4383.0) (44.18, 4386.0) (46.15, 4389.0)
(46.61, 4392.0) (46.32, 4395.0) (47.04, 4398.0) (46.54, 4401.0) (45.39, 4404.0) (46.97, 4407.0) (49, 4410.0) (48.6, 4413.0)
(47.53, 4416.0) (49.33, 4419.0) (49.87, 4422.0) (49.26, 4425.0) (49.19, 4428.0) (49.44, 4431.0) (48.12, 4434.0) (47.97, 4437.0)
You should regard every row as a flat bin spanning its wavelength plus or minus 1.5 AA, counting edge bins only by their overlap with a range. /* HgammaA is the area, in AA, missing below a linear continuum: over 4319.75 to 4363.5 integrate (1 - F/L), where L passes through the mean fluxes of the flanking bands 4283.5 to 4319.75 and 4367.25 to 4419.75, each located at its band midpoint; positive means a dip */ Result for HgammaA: -2.7 AA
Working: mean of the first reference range 39.8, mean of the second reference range 47.1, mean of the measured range 45.6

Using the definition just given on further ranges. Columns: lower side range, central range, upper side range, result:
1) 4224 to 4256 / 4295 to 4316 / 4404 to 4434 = 3.81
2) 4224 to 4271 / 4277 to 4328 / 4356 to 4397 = 4.96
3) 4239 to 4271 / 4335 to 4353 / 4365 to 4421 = 1.13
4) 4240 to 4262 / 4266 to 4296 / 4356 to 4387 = 1.87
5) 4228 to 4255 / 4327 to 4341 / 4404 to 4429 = 0.53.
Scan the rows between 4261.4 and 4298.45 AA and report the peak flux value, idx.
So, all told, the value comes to 46.38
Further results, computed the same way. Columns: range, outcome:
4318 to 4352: 49.49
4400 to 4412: 49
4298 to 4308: 36.48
